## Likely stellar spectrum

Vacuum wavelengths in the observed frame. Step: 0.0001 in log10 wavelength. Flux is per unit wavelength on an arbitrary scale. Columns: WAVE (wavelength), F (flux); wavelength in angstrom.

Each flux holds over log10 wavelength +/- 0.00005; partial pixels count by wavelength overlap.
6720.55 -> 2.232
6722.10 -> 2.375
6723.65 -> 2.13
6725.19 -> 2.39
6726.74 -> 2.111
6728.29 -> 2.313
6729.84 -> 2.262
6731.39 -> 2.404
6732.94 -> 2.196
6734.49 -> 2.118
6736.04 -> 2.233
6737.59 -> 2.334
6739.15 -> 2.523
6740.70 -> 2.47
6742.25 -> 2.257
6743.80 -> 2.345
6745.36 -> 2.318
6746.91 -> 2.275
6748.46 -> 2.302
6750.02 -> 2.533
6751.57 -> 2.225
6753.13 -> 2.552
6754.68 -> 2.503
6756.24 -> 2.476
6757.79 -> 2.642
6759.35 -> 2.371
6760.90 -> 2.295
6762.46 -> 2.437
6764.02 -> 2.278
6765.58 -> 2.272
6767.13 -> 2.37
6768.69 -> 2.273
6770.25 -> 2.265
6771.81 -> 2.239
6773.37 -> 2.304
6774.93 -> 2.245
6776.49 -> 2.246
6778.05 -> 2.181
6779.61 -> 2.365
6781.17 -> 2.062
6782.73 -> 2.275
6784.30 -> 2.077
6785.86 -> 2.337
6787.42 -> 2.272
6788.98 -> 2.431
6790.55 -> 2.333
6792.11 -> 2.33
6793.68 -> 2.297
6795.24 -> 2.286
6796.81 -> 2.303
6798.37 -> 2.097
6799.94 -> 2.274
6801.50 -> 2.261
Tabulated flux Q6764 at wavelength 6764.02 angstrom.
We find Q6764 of 2.278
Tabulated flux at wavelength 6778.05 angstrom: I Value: 2.181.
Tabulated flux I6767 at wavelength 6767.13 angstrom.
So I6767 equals 2.37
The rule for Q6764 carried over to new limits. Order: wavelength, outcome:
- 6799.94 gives 2.274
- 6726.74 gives 2.111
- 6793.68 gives 2.297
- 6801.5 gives 2.261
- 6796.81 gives 2.303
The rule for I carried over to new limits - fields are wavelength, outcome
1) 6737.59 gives 2.334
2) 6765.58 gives 2.272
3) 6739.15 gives 2.523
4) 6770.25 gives 2.265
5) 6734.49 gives 2.118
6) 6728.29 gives 2.313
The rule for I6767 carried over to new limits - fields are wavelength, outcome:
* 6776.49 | 2.246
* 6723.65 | 2.13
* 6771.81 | 2.239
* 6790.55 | 2.333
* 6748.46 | 2.302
